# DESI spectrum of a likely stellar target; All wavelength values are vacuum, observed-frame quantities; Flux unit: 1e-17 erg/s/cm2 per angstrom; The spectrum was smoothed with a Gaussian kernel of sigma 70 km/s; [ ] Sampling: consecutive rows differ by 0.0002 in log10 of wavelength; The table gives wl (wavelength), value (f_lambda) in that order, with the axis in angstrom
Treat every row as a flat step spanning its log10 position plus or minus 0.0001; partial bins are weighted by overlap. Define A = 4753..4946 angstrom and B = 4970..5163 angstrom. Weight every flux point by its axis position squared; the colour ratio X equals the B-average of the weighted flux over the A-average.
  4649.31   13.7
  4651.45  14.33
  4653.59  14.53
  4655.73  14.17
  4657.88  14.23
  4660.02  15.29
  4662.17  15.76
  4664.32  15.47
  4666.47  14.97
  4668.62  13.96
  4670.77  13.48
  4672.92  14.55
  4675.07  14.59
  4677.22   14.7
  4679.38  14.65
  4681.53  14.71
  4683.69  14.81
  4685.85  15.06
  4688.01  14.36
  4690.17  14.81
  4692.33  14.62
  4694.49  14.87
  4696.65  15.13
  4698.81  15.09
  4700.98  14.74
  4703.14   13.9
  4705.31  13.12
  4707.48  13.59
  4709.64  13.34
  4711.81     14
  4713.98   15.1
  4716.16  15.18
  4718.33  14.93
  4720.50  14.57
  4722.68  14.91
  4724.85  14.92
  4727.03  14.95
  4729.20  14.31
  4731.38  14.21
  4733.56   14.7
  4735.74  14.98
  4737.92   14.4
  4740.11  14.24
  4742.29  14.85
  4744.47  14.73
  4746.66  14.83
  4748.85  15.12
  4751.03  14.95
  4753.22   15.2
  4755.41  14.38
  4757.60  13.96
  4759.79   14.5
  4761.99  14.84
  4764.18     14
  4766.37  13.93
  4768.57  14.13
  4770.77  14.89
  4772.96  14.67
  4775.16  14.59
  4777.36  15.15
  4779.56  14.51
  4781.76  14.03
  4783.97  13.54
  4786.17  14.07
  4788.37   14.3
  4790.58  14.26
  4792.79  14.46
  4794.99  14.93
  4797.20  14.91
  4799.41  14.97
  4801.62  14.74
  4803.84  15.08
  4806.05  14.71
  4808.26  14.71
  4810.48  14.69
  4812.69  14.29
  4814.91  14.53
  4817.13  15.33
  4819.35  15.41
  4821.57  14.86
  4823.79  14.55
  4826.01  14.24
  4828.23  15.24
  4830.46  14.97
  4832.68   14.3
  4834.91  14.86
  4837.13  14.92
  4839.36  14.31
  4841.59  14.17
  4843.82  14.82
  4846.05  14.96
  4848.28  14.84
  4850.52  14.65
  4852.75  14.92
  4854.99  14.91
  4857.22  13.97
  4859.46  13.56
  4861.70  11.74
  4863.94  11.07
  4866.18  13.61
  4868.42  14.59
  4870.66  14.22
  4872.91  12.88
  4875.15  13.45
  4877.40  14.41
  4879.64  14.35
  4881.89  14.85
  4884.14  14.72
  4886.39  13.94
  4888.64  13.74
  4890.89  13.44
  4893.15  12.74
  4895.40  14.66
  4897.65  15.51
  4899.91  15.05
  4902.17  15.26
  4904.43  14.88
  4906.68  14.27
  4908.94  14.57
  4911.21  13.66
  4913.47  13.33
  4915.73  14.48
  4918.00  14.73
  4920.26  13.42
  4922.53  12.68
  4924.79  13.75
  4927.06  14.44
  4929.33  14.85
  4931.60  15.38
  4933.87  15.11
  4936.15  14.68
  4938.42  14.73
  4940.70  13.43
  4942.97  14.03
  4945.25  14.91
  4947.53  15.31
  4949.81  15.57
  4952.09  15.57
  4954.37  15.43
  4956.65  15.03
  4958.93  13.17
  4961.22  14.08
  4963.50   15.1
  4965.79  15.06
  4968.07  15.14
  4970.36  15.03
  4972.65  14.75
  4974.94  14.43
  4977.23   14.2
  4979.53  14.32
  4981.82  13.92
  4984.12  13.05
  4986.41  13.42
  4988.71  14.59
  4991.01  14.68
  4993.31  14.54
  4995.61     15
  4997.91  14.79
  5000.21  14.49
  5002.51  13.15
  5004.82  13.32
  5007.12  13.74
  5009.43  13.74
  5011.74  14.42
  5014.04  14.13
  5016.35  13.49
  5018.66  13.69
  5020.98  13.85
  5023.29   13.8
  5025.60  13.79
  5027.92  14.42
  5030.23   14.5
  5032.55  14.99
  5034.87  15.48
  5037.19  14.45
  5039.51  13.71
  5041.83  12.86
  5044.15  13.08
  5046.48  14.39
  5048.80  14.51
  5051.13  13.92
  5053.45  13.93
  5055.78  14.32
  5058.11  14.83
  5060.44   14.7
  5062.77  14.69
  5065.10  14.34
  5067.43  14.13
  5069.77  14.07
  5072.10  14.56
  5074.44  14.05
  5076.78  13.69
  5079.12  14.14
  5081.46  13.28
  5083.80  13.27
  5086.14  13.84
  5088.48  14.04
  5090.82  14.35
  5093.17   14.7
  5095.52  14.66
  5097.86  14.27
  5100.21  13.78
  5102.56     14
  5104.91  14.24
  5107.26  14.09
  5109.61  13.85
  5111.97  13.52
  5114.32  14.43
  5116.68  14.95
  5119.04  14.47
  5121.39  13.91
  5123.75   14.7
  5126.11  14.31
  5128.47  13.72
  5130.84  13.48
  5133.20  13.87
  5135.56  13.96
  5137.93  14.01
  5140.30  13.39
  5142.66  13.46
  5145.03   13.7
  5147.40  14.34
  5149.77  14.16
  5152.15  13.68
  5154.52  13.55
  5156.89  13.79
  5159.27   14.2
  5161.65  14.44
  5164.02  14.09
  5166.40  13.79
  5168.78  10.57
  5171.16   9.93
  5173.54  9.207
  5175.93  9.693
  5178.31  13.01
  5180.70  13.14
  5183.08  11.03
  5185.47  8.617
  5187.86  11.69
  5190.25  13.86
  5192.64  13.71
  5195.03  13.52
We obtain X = 1.1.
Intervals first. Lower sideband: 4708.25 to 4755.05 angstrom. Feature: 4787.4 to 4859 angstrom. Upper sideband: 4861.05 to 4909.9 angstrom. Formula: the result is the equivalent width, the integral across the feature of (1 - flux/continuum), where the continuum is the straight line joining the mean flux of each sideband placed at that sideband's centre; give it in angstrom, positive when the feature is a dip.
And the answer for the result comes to -2.1 angstrom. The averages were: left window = 14.7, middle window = 14.7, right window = 14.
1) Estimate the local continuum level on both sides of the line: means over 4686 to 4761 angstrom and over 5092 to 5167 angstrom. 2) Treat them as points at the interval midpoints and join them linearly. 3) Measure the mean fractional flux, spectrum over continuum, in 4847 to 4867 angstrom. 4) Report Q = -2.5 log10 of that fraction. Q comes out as 0.054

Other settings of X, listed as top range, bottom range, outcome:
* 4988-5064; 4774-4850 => 1.06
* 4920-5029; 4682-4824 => 1.08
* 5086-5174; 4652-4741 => 1.13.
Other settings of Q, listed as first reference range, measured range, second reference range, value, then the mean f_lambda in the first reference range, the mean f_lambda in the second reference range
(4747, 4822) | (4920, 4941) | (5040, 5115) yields 0.00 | 14.6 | 14.1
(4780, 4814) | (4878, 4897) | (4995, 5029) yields 0.01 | 14.5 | 14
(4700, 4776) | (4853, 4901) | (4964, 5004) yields 0.04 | 14.5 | 14.4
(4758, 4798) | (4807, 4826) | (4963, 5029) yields -0.03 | 14.4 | 14.2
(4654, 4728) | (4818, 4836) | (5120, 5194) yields -0.05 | 14.6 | 13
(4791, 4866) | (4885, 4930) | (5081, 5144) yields 0.01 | 14.5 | 14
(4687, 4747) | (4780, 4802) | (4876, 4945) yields 0.00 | 14.5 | 14.3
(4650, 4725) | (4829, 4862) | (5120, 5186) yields -0.03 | 14.6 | 13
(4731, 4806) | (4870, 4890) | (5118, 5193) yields 0.01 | 14.6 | 13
